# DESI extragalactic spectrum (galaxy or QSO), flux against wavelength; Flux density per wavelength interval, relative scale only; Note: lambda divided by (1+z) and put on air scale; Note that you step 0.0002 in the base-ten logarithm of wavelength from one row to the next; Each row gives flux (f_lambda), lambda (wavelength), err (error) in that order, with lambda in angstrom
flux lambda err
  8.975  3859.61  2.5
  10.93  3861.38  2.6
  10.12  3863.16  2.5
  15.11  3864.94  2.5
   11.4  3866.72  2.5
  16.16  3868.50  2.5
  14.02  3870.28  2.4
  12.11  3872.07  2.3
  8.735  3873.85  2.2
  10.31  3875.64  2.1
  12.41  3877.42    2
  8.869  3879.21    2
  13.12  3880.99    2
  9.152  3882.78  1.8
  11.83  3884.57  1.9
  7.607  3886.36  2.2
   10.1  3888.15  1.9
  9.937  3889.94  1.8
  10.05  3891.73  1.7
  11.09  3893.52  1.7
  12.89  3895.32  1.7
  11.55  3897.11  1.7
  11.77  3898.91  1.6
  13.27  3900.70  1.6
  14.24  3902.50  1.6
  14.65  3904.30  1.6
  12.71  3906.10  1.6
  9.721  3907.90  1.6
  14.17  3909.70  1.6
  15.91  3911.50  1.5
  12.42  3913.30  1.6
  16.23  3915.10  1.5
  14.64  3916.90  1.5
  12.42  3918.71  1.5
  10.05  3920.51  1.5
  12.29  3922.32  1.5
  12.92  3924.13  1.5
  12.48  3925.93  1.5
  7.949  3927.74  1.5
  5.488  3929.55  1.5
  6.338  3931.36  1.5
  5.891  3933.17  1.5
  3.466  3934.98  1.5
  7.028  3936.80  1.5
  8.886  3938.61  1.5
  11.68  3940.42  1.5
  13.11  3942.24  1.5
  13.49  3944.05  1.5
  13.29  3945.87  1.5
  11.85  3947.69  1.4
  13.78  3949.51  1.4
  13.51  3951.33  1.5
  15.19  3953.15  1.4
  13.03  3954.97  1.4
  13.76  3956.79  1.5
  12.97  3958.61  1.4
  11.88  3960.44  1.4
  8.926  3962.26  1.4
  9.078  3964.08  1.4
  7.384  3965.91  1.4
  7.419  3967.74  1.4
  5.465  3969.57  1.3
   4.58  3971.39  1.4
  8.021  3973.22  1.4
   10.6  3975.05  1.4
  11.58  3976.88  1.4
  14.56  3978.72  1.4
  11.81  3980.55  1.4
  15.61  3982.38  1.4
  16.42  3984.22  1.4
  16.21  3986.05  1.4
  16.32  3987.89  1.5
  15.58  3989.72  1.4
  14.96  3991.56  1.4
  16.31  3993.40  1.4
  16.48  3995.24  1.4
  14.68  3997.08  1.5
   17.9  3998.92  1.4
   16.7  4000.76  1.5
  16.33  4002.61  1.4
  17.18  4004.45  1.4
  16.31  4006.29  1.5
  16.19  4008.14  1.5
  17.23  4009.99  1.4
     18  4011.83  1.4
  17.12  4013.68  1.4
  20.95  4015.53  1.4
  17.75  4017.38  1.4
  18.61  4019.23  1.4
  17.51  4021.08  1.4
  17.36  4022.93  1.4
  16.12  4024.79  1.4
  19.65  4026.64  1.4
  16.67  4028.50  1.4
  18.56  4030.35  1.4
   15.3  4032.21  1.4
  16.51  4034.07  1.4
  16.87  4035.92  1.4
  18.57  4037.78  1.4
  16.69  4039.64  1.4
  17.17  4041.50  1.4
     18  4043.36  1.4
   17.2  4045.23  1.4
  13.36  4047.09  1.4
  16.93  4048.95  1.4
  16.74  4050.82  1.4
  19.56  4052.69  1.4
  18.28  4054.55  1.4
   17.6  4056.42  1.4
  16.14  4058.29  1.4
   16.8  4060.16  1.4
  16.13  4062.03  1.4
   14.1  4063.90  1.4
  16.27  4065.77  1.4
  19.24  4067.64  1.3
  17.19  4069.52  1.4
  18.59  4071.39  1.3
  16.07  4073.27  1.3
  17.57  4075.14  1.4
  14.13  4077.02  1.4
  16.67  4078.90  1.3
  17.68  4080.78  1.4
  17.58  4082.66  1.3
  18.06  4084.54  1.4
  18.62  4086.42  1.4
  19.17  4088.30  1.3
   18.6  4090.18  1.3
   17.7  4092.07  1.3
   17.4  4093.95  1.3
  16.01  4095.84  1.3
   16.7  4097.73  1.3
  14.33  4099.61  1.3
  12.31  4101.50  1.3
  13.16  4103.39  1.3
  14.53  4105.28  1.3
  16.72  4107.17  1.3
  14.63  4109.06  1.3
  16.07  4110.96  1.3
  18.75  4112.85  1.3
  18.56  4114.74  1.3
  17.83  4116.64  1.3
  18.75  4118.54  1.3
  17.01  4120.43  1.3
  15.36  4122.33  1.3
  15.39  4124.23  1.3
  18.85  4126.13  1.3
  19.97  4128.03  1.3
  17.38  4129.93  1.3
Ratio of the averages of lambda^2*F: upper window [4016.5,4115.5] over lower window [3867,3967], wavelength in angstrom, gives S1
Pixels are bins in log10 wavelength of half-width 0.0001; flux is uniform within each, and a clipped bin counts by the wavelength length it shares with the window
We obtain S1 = 1.60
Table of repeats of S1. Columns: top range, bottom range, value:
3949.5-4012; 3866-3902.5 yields 1.24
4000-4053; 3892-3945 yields 1.61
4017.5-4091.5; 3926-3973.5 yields 1.85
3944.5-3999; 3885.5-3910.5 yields 1.12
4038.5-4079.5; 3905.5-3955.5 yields 1.58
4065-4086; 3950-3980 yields 1.73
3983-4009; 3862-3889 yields 1.52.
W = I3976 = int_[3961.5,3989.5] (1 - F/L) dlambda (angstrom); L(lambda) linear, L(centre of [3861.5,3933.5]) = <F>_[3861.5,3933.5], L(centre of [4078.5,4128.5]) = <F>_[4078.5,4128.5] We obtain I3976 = 5.3 angstrom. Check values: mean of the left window 11.6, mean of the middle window 11.1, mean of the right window 16.9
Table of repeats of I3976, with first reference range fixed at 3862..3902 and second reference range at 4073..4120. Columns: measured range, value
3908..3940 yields 5.0 angstrom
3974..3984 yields 0.6 angstrom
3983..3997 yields -1.8 angstrom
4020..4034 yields -2.1 angstrom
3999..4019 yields -3.9 angstrom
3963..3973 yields 4.9 angstrom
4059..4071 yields -0.6 angstrom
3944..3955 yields -0.3 angstrom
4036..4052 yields -1.5 angstrom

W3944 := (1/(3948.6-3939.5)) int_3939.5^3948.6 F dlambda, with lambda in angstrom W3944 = 12.7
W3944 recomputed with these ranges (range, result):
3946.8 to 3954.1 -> 13.6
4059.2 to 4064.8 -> 15.7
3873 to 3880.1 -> 10.1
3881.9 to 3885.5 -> 10.5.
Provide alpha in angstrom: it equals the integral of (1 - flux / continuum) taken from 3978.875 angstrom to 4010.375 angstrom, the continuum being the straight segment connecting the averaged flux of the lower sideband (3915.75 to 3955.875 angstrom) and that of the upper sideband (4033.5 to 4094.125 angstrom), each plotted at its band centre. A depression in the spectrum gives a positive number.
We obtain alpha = -5.0 angstrom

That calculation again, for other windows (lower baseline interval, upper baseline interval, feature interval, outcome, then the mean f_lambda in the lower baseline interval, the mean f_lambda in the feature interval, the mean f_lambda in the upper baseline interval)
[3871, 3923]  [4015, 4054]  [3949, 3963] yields 1.3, 11.9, 12.9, 17.4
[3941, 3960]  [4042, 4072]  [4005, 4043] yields -3.9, 13.3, 17.5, 17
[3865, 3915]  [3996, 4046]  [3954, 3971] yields 5.8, 12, 9.84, 17.3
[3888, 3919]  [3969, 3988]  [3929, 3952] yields 4.5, 12.7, 9.86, 11.9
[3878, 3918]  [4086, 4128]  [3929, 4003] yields 9.6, 12.1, 11.9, 16.7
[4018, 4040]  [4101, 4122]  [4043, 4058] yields 0.0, 17.4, 17.1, 16.3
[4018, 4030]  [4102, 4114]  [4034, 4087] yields -0.9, 17.7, 17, 15.6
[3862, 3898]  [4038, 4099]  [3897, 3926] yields -1.9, 11.3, 13.1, 17.1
